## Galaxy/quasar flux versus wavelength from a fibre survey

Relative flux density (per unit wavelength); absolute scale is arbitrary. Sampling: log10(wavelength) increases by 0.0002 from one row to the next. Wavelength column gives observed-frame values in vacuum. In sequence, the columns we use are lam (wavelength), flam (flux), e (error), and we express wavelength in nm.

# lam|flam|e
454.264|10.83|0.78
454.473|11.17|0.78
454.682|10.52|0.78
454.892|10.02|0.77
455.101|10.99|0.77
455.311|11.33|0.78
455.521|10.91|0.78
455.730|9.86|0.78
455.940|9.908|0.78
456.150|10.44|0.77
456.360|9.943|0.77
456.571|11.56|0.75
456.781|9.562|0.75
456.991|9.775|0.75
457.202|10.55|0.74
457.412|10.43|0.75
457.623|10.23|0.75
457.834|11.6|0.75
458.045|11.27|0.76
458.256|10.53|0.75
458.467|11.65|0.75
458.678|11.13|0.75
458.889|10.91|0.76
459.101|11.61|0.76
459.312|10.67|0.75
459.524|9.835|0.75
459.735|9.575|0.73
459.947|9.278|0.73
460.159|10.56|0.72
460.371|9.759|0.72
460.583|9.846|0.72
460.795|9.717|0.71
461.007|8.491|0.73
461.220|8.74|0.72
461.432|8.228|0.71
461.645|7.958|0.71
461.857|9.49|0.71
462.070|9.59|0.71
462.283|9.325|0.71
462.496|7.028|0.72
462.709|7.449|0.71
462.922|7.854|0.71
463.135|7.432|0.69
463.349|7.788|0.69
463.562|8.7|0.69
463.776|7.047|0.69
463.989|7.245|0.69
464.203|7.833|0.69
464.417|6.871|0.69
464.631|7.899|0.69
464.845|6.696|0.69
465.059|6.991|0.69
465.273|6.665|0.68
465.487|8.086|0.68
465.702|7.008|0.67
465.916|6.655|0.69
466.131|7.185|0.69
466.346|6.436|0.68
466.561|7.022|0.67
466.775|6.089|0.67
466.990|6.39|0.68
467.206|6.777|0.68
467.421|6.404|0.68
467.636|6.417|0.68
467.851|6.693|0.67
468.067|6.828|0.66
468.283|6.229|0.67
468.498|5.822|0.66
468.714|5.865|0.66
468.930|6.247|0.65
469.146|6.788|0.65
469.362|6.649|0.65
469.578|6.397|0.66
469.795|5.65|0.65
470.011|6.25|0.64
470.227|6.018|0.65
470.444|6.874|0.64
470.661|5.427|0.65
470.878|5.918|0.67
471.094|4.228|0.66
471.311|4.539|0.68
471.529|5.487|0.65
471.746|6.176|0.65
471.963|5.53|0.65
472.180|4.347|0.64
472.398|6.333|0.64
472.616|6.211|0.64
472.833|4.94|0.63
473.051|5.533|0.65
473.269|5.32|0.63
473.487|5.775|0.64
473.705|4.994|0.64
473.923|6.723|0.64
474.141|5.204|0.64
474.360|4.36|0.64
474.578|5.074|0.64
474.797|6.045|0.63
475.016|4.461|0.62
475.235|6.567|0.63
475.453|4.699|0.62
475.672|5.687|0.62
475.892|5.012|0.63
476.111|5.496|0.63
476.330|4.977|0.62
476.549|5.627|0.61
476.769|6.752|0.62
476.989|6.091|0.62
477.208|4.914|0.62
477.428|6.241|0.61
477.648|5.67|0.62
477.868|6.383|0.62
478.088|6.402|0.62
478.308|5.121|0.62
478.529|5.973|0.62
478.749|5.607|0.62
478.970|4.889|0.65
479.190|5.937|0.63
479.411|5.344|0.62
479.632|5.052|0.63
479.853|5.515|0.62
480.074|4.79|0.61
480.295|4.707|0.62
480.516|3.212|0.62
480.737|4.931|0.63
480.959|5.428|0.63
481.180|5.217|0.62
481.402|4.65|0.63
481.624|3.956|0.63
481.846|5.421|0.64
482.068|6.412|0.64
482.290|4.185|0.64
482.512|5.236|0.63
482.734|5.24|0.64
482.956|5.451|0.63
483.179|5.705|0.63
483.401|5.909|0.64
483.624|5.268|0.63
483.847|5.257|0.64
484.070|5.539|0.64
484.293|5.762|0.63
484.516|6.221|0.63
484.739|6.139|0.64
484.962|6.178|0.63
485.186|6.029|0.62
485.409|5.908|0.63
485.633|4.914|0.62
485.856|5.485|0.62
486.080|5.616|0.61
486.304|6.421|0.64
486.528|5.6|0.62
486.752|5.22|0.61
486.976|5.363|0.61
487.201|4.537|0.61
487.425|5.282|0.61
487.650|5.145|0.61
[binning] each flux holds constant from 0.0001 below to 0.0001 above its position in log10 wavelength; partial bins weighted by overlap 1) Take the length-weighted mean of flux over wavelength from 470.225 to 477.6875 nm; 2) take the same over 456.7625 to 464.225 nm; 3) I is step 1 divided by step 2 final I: 0.6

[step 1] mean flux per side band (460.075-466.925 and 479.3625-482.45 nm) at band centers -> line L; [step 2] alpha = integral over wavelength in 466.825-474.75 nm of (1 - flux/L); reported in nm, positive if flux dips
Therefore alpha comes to 0.97 nm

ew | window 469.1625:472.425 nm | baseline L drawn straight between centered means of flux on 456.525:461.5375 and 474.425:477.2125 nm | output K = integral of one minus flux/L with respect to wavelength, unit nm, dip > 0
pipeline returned 0.558 nm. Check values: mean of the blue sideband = 10.2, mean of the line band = 5.74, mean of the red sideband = 5.5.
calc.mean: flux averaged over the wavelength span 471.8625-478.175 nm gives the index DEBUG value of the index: 5.56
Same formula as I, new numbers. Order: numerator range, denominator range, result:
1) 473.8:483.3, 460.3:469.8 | 0.73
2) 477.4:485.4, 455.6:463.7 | 0.56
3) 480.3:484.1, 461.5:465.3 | 0.65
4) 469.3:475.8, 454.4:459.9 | 0.53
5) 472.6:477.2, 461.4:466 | 0.71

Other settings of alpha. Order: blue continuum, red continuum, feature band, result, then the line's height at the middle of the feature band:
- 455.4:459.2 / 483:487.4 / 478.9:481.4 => 0.59 nm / 6.54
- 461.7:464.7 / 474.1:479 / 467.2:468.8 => 0.17 nm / 7.1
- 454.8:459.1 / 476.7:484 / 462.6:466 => 0.60 nm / 8.99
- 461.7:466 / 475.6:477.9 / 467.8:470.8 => 0.26 nm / 6.85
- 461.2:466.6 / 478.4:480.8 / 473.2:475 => 0.18 nm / 5.99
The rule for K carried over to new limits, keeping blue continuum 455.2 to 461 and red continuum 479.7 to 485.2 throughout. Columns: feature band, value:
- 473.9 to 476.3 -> 0.53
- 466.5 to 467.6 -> 0.26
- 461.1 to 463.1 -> 0.25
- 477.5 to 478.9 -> 0.08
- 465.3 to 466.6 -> 0.26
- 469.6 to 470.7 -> 0.25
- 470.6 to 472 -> 0.43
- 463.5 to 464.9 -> 0.26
